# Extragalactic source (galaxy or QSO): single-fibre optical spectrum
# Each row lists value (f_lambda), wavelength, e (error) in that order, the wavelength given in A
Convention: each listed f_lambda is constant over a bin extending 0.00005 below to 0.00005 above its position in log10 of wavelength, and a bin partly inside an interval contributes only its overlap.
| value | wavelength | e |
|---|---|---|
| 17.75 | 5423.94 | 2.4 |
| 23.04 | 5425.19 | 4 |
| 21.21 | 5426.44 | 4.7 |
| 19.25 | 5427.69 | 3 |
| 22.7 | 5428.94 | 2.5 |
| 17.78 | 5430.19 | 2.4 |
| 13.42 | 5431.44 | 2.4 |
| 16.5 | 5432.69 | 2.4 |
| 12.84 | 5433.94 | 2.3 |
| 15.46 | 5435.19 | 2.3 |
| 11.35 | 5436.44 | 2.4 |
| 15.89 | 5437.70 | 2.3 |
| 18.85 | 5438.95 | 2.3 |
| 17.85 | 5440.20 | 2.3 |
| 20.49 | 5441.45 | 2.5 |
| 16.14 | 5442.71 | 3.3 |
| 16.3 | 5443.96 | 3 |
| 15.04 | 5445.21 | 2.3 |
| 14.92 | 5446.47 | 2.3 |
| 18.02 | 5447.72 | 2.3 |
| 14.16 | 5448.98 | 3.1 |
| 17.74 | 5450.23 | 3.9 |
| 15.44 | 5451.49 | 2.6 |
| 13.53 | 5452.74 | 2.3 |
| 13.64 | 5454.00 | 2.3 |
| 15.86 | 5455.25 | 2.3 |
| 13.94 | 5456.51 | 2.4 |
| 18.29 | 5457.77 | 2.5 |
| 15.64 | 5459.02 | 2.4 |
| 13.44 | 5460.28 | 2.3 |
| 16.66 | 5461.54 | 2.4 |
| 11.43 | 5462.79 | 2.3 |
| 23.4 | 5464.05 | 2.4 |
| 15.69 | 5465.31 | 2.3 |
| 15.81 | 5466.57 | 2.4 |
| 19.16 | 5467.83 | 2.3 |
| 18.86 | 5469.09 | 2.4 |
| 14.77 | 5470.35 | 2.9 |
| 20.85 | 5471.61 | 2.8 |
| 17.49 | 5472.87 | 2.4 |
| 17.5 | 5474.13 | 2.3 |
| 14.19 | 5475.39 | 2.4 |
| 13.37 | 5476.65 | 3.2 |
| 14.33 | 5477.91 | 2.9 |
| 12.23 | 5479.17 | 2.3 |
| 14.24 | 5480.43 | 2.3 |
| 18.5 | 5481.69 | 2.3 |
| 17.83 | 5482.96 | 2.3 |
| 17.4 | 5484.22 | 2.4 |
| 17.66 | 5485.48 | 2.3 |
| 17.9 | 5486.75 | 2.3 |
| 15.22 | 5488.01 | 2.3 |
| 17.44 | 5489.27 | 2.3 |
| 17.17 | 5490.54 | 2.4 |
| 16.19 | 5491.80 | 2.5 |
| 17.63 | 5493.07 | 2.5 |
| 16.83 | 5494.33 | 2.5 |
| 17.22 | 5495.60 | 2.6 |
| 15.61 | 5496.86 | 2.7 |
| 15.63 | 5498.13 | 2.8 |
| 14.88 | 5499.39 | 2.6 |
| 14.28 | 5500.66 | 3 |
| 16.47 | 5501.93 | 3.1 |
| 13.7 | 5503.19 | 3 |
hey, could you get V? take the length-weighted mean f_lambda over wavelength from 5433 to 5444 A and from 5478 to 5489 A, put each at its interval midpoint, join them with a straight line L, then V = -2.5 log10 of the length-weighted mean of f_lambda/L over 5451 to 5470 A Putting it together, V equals 0.01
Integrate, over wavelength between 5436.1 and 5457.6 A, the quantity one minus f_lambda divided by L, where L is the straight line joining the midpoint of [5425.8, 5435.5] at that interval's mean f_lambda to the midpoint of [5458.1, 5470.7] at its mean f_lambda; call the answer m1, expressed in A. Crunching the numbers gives 1.4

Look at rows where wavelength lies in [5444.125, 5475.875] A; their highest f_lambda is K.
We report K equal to 23.4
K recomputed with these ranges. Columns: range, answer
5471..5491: 20.85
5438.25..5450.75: 20.49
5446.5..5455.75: 18.02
